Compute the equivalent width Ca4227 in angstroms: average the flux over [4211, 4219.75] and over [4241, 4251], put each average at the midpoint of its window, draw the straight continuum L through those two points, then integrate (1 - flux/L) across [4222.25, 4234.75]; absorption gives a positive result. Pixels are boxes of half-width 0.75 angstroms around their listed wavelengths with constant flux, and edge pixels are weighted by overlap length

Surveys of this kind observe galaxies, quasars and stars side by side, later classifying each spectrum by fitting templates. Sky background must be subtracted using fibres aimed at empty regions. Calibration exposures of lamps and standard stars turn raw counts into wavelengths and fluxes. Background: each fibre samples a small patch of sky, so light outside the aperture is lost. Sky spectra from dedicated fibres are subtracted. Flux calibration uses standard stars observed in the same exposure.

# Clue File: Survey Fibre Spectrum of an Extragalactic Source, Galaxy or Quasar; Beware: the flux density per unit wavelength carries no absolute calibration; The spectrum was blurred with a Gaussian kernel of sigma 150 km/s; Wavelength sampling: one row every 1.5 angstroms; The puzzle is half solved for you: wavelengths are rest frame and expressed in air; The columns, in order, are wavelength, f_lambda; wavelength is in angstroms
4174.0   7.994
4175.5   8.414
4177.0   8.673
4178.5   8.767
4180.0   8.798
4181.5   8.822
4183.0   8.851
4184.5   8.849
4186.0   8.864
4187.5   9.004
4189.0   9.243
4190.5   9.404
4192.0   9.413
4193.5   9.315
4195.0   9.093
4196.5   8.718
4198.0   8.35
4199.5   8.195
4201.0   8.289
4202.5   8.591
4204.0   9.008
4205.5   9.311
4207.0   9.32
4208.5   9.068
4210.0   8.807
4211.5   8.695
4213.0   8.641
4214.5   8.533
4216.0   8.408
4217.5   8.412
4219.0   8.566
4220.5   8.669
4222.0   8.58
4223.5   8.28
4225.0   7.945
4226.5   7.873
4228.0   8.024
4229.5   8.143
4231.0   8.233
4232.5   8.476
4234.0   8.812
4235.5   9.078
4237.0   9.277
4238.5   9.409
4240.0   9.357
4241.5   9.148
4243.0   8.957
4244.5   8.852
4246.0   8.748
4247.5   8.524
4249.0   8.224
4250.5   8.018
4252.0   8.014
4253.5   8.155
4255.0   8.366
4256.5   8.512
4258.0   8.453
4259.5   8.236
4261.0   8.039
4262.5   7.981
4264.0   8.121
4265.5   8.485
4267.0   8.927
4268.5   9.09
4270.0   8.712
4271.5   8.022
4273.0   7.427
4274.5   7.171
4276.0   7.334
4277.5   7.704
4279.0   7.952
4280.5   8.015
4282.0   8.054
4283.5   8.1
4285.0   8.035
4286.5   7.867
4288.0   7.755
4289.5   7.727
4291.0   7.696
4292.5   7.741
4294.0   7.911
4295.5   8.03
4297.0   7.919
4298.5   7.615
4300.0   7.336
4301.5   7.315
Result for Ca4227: 0.5 angstroms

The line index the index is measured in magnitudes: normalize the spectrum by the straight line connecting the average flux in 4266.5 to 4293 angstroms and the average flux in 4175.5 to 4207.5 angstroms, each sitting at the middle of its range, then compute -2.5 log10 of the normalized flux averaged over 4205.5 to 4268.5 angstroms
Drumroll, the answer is -0.02 mag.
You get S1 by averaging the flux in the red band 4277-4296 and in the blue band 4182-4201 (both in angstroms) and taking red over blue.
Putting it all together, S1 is 0.9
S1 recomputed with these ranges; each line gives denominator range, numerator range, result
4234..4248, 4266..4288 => 0.89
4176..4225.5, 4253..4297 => 0.92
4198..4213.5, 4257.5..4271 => 0.96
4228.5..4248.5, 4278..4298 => 0.89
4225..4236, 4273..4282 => 0.92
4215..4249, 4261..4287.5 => 0.93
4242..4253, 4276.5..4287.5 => 0.94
